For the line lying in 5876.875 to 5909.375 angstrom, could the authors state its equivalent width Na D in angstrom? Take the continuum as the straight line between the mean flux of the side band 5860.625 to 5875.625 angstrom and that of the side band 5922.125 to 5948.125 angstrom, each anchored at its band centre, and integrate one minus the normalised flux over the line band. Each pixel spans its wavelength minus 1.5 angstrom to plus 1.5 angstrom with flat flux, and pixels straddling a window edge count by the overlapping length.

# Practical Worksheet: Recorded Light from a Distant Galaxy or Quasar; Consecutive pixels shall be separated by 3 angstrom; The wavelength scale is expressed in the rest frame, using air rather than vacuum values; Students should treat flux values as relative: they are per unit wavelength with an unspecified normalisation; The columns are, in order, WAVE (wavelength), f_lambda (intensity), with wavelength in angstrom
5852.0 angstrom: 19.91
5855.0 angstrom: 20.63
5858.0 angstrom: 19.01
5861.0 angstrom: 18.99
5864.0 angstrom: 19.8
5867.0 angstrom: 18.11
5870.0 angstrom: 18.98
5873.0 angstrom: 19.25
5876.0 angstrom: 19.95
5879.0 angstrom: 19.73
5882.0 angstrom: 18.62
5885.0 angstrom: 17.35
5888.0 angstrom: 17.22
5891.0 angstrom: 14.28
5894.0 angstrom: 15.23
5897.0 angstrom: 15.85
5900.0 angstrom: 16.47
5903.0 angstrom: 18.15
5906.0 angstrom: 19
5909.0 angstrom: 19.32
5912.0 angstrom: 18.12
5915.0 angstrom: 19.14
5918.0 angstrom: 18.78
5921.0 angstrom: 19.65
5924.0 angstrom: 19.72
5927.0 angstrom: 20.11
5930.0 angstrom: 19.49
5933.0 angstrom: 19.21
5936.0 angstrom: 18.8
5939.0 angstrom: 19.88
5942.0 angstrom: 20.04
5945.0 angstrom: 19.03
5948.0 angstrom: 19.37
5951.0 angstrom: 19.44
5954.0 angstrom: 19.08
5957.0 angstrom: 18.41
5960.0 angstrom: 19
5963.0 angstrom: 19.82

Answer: 3.19 angstrom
